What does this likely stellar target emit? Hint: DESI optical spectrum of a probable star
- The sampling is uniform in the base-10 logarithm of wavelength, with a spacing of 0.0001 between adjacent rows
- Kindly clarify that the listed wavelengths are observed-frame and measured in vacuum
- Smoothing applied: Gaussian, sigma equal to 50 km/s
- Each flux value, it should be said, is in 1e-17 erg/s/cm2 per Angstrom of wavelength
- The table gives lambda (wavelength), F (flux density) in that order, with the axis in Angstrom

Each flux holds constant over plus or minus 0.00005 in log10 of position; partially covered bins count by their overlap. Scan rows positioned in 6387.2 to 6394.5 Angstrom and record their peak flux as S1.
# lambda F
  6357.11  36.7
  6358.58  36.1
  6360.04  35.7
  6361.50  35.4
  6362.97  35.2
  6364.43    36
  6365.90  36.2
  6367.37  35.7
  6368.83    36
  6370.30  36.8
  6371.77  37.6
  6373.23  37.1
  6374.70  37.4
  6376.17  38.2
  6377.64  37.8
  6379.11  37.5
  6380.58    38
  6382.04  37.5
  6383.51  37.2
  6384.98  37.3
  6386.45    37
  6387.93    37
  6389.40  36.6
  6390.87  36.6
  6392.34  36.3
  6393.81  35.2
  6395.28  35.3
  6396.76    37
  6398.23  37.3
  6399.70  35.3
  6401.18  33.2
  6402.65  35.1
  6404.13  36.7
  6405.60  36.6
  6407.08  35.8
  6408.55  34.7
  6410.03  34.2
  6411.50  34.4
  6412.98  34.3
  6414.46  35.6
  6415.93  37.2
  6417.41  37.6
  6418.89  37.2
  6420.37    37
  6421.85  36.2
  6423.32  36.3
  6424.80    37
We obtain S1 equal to 37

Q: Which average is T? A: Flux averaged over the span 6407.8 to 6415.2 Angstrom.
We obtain 34.7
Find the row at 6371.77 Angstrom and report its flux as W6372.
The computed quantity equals 37.6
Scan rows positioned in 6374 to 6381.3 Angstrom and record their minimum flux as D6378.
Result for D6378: 37.4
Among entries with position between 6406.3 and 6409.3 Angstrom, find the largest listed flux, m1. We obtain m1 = 35.8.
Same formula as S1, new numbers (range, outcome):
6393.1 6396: 35.3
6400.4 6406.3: 36.7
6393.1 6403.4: 37.3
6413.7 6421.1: 37.6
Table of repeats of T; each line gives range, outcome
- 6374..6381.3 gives 37.8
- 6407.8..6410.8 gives 34.5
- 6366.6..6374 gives 36.6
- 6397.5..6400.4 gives 36.4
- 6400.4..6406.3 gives 35.4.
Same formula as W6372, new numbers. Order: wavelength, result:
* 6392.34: 36.3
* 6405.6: 36.6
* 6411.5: 34.4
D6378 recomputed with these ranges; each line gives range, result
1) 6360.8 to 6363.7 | 35.2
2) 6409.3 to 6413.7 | 34.2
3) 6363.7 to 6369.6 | 35.7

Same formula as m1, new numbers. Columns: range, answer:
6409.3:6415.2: 35.6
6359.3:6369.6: 36.2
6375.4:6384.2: 38.2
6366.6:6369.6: 36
